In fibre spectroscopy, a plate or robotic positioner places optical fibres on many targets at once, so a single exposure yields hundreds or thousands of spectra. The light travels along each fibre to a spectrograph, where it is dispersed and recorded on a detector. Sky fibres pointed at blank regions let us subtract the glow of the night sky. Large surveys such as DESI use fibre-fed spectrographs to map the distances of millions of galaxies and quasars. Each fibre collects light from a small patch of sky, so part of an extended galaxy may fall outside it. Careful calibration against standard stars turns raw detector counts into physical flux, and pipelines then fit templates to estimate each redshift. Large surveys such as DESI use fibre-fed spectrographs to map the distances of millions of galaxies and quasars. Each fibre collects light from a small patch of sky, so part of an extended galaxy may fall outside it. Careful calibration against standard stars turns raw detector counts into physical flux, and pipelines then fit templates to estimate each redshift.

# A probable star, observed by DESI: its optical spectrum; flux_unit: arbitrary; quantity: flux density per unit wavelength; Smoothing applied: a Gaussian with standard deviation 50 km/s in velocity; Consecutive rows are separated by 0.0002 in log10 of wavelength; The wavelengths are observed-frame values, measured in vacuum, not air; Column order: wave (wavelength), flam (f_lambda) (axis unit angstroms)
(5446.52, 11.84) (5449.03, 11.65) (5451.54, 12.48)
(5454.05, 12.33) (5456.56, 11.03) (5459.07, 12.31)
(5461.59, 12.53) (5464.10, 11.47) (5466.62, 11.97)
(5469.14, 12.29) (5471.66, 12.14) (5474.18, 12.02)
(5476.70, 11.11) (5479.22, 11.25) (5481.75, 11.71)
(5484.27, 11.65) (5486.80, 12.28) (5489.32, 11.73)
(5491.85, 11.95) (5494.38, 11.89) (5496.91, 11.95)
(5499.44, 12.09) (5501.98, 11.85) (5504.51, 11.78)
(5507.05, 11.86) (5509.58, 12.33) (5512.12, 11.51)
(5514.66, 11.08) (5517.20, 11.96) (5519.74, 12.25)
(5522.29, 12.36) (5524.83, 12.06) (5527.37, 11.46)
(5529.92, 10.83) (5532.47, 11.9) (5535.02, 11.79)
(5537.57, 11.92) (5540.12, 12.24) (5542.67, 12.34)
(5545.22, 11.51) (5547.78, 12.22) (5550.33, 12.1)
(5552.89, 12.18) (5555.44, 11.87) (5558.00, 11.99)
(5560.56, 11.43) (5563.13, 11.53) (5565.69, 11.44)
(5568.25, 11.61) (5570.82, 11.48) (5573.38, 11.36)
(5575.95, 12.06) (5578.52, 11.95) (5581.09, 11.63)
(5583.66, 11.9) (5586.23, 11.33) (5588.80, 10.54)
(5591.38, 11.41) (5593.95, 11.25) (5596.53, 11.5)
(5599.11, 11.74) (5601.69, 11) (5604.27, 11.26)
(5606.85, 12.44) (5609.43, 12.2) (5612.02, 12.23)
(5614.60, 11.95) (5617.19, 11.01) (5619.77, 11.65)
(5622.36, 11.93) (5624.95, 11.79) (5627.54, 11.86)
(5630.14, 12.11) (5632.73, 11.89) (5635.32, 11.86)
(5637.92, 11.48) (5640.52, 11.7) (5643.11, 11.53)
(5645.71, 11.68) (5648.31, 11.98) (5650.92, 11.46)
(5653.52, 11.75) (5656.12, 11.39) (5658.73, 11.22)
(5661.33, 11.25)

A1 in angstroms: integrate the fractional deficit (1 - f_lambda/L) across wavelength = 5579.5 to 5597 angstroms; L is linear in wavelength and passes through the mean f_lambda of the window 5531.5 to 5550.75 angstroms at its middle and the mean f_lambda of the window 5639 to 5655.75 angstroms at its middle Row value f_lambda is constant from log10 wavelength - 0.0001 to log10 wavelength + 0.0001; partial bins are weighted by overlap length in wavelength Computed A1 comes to 0.7 angstroms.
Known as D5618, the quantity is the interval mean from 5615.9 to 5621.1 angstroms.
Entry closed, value 11.3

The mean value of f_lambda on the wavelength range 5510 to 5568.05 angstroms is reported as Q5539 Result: 11.8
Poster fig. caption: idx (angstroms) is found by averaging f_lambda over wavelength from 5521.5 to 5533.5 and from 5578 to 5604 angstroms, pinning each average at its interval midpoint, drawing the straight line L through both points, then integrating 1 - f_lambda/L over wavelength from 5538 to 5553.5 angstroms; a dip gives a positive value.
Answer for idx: -0.6 angstroms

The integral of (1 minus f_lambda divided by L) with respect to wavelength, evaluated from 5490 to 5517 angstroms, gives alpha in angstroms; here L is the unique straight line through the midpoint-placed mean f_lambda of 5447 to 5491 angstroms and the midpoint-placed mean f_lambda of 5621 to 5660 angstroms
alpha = 0.0 angstroms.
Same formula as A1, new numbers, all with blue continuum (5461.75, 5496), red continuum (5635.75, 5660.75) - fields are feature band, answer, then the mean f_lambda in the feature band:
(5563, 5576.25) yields 0.2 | 11.6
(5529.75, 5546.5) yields -0.2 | 11.9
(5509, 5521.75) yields -0.1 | 11.8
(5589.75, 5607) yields 0.3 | 11.4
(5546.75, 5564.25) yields -0.3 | 11.9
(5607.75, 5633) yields -0.5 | 11.9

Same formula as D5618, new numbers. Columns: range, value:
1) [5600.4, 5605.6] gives 11.1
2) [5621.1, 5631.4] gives 11.9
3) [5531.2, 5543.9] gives 12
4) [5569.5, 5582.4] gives 11.7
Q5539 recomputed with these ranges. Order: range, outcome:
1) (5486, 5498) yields 12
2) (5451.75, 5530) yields 11.9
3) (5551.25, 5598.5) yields 11.6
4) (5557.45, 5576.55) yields 11.6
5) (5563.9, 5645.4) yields 11.6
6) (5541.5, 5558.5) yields 12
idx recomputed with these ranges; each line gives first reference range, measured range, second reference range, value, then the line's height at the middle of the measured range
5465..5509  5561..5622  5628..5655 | 1.0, 11.8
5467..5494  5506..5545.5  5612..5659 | -0.2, 11.8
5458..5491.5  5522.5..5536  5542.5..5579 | 0.2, 11.8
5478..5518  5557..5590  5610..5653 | 0.6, 11.8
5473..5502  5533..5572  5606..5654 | -0.2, 11.8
